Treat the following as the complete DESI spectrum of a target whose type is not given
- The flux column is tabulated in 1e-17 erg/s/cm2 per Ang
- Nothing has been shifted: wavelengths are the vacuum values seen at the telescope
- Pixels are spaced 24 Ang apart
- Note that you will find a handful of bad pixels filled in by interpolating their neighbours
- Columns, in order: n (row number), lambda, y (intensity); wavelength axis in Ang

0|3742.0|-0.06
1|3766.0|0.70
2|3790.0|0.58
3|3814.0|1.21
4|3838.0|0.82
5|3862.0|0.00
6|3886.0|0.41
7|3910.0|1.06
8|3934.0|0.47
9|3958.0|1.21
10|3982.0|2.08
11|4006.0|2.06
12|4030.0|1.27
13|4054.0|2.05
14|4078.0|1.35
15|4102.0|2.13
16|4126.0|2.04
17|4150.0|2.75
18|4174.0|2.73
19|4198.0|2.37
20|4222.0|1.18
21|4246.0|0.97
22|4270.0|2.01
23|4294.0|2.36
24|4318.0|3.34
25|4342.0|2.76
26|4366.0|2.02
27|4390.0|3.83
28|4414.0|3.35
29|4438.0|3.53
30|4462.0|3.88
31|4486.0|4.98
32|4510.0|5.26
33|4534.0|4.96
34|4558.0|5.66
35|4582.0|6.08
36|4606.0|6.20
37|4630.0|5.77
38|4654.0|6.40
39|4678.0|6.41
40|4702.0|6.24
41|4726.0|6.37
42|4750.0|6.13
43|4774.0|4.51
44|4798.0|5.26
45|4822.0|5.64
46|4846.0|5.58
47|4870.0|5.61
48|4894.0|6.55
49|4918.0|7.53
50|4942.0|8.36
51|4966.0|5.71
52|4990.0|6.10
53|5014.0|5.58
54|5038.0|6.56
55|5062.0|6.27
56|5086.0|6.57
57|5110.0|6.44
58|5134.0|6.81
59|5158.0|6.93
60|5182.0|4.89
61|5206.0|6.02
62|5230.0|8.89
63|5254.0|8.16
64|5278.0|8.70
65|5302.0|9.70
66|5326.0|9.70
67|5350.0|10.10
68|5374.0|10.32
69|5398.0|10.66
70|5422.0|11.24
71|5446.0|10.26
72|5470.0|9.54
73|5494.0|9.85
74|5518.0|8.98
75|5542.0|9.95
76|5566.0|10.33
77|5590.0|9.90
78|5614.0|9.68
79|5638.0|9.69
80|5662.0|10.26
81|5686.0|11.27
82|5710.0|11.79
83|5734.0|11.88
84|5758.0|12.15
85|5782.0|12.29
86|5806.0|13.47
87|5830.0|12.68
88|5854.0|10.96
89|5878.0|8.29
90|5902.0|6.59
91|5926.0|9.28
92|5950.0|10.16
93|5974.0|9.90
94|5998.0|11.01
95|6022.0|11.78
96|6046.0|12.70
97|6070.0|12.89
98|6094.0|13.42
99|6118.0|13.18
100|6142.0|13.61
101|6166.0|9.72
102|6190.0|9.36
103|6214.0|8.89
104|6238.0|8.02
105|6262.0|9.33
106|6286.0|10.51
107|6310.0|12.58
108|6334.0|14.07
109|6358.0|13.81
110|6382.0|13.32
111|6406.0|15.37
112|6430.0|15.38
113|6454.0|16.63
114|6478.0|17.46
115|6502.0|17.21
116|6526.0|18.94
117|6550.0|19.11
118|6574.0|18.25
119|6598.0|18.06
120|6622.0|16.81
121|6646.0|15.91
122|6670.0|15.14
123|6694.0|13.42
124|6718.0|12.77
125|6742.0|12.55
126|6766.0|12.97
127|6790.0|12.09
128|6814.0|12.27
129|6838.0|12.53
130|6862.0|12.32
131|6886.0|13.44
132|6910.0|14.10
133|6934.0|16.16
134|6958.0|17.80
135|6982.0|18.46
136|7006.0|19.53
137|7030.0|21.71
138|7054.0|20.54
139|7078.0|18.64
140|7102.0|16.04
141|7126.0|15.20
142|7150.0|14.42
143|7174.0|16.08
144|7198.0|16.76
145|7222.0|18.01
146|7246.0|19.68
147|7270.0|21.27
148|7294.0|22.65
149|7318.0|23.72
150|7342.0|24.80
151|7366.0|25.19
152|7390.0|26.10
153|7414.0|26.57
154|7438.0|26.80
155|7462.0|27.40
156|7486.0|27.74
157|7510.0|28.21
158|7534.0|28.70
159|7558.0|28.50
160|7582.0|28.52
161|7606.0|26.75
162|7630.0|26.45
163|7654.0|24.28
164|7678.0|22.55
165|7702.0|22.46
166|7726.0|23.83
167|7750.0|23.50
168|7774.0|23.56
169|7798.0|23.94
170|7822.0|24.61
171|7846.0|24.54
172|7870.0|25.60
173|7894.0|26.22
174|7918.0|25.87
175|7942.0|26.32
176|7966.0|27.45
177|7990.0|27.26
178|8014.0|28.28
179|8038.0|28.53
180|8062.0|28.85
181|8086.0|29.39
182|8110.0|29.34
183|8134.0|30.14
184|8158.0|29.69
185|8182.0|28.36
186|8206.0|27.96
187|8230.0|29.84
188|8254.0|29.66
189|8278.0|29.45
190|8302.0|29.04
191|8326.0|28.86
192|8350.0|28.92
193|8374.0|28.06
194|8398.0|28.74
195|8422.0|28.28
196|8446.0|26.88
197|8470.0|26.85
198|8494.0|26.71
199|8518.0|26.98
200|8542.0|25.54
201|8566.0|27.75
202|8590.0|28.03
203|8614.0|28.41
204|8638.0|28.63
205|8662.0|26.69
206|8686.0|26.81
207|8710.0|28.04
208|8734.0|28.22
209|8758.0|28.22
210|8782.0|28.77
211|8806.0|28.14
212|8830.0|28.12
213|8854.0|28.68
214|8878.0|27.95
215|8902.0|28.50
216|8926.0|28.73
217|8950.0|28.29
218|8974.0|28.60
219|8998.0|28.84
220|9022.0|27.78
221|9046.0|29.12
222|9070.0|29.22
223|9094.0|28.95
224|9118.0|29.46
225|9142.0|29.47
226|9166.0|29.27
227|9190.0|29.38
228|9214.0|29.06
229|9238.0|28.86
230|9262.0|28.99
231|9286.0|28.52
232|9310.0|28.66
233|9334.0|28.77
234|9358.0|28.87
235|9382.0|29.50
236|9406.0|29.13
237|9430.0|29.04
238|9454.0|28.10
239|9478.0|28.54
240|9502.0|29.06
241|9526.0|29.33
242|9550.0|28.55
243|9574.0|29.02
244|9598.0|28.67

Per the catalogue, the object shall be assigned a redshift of 0.000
